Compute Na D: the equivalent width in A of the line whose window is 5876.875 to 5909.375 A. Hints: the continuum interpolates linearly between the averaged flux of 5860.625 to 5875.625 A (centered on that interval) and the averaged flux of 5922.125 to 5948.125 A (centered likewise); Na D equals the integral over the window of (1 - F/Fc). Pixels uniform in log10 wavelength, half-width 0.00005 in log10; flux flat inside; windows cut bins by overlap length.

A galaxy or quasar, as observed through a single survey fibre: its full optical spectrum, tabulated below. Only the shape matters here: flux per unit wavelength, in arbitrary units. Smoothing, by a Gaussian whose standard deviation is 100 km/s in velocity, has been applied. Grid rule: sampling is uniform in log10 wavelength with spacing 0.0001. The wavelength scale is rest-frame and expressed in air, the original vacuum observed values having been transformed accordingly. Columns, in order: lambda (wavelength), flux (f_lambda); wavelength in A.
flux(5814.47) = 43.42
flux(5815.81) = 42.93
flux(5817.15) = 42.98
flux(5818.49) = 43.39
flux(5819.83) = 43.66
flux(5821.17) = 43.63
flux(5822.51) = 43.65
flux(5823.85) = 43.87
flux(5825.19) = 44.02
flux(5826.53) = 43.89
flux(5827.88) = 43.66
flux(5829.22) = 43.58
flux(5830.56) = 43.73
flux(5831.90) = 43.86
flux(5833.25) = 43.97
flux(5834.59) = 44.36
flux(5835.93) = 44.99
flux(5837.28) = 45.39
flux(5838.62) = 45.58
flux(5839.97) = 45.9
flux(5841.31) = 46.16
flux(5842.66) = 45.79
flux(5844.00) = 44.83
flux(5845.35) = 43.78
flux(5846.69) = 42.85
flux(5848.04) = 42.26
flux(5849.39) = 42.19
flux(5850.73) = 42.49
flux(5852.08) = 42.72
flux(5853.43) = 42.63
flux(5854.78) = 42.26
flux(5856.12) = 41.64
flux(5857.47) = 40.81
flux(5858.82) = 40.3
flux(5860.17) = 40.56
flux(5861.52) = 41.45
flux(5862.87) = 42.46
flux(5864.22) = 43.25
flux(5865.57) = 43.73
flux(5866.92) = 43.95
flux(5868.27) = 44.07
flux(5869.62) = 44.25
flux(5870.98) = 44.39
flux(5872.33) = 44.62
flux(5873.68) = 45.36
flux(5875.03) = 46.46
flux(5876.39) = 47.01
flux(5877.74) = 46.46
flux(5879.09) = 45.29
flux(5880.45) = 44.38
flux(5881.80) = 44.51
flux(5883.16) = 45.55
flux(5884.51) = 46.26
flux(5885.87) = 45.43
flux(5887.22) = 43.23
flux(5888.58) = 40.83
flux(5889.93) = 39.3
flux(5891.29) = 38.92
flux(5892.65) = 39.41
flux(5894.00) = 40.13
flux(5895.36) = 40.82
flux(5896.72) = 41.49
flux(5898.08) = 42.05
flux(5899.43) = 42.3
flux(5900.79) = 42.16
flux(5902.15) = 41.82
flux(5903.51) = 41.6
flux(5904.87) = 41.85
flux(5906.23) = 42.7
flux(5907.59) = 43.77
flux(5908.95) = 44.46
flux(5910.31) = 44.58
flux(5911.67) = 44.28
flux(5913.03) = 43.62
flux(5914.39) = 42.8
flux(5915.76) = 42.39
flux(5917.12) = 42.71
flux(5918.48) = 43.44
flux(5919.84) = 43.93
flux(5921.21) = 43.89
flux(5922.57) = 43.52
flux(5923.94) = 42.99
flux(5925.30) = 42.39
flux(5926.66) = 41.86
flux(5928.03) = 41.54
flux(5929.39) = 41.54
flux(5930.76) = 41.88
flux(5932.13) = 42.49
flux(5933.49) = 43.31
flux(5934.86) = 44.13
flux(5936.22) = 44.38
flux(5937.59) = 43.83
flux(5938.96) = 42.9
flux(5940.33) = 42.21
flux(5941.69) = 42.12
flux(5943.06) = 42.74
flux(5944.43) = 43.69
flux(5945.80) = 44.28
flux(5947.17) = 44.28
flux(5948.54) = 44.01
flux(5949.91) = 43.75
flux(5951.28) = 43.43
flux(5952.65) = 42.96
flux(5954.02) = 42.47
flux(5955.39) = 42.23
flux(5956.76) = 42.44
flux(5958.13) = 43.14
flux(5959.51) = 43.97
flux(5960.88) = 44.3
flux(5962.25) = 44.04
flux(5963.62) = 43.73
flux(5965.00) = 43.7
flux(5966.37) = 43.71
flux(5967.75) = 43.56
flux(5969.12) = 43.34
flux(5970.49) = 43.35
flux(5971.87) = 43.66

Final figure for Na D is 0.6 A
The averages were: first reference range 43.9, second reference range 43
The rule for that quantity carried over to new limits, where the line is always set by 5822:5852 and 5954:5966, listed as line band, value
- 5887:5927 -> 1.3 A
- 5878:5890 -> -0.1 A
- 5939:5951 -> 0.0 A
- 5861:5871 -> 0.1 A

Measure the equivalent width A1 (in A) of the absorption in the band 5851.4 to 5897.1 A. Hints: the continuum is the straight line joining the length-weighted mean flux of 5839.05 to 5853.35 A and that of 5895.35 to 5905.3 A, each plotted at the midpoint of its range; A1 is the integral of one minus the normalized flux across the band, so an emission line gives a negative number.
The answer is -0.28 A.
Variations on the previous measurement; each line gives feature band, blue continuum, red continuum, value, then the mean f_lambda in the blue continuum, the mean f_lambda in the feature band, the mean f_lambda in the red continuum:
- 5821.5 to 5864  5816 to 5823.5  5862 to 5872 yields 0.2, 43.4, 43.4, 43.7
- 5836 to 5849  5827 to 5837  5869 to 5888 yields -0.1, 44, 44.7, 45.2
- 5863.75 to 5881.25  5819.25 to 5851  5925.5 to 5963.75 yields -0.4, 44.1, 44.9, 43.1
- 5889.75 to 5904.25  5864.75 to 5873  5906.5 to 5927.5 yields 0.9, 44.1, 41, 43.3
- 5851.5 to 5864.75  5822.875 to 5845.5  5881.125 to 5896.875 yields 0.5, 44.5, 41.8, 42.2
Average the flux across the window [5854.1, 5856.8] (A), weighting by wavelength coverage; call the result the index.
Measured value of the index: 42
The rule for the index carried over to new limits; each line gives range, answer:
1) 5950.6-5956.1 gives 42.8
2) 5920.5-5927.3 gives 42.9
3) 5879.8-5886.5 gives 45.2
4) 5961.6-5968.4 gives 43.7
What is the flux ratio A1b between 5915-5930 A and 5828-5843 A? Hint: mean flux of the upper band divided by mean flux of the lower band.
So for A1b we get 0.95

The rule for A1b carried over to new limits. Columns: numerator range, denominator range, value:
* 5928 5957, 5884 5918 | 1.02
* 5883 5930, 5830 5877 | 0.97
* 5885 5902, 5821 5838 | 0.94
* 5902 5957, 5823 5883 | 0.98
